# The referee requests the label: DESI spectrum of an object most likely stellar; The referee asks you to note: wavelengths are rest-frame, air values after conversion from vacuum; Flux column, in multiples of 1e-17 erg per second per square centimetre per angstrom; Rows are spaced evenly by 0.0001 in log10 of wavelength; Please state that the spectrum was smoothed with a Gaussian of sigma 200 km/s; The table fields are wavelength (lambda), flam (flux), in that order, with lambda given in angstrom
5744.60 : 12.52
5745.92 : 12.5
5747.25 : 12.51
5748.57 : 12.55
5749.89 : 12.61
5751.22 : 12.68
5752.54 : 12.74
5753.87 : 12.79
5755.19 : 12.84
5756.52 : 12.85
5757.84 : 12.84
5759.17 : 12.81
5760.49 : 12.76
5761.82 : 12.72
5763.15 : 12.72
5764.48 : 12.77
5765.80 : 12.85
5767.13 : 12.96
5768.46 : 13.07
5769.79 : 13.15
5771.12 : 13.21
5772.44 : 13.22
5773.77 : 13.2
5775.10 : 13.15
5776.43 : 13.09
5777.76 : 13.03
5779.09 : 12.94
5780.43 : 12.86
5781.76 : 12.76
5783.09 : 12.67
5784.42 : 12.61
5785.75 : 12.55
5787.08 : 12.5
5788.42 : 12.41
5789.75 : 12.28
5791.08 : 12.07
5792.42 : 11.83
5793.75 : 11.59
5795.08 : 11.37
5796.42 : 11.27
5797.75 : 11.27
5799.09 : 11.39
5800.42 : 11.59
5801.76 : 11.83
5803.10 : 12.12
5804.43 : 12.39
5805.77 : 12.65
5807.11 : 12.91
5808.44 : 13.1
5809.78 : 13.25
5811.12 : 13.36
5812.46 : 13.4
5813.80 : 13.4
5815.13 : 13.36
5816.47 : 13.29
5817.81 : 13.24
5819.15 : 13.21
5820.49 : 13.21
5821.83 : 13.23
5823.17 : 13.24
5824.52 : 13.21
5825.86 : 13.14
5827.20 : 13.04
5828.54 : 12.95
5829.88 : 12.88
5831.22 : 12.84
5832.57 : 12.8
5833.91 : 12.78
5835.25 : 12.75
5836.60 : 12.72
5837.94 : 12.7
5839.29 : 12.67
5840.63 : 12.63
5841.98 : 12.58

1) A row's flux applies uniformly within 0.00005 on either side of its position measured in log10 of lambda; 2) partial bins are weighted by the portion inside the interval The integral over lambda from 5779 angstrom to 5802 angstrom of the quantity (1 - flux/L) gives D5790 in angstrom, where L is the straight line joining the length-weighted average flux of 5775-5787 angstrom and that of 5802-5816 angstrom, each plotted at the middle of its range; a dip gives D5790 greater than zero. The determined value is 1.40 angstrom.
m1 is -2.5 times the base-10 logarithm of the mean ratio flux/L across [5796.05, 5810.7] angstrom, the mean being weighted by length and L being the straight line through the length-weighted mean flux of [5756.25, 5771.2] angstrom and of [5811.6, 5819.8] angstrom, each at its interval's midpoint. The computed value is 0.09 mag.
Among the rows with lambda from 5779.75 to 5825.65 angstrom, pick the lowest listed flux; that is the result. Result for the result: 11.27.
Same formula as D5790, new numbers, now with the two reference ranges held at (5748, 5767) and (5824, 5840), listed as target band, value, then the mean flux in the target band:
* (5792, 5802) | 1.03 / 11.5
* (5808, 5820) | -0.42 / 13.3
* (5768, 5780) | -0.31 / 13.1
